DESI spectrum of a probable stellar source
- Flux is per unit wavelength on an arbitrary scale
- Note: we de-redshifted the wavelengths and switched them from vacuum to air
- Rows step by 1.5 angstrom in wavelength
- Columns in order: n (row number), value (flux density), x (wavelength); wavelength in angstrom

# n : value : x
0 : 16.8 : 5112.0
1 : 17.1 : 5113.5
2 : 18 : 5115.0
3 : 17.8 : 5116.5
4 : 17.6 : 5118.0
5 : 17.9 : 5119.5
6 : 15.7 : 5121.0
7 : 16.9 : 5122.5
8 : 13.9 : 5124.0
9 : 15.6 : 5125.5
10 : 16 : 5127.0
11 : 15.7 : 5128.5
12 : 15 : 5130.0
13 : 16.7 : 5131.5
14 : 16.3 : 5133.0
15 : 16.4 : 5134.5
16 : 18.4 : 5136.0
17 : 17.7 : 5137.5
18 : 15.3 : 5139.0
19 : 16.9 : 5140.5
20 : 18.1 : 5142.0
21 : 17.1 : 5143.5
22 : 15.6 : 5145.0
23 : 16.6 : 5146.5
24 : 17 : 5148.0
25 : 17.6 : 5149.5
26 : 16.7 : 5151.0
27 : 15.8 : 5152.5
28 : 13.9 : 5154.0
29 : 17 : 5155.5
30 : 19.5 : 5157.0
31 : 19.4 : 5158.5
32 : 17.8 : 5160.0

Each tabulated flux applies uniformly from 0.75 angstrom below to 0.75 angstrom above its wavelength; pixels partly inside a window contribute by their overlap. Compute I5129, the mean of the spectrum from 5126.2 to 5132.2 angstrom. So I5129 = 15.8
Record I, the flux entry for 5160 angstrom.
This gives 17.8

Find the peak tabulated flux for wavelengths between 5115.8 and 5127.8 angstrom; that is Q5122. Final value 17.9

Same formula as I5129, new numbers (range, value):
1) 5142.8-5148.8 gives 16.6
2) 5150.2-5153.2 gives 16.3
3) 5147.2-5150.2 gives 17.3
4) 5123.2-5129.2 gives 15.3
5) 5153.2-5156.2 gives 15.4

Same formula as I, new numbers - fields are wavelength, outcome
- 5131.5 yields 16.7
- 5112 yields 16.8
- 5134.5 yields 16.4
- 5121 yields 15.7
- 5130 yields 15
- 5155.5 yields 17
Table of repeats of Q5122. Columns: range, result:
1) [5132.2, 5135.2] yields 16.4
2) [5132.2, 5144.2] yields 18.4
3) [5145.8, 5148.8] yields 17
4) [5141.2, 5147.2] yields 18.1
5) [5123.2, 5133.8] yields 16.7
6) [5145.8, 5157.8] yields 19.5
